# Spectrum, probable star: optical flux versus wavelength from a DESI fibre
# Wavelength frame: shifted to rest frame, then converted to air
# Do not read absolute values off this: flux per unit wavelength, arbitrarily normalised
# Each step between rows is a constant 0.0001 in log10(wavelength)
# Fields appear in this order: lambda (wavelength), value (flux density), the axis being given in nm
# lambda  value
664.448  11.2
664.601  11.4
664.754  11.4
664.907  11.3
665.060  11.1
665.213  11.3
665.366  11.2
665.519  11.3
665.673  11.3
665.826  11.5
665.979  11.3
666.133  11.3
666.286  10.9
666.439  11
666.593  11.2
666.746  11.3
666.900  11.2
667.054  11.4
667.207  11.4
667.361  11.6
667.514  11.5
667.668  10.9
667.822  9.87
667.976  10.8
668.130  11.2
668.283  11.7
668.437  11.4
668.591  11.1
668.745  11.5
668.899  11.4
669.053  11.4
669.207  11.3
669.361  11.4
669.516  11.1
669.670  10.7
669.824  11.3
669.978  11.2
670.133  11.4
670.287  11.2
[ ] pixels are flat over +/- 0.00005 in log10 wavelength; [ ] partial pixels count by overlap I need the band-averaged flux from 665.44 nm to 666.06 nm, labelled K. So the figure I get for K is 11.3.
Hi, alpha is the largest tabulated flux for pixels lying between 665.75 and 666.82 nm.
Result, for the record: 11.5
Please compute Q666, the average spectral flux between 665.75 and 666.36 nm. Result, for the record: 11.3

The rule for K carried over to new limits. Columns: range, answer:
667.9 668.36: 11.2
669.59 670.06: 11.1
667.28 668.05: 10.9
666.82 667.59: 11.4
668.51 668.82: 11.3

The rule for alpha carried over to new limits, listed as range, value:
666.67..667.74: 11.6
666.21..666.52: 11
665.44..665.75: 11.3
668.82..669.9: 11.4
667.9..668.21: 11.2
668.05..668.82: 11.7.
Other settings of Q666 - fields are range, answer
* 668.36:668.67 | 11.2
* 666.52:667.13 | 11.3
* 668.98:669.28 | 11.4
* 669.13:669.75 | 11.1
